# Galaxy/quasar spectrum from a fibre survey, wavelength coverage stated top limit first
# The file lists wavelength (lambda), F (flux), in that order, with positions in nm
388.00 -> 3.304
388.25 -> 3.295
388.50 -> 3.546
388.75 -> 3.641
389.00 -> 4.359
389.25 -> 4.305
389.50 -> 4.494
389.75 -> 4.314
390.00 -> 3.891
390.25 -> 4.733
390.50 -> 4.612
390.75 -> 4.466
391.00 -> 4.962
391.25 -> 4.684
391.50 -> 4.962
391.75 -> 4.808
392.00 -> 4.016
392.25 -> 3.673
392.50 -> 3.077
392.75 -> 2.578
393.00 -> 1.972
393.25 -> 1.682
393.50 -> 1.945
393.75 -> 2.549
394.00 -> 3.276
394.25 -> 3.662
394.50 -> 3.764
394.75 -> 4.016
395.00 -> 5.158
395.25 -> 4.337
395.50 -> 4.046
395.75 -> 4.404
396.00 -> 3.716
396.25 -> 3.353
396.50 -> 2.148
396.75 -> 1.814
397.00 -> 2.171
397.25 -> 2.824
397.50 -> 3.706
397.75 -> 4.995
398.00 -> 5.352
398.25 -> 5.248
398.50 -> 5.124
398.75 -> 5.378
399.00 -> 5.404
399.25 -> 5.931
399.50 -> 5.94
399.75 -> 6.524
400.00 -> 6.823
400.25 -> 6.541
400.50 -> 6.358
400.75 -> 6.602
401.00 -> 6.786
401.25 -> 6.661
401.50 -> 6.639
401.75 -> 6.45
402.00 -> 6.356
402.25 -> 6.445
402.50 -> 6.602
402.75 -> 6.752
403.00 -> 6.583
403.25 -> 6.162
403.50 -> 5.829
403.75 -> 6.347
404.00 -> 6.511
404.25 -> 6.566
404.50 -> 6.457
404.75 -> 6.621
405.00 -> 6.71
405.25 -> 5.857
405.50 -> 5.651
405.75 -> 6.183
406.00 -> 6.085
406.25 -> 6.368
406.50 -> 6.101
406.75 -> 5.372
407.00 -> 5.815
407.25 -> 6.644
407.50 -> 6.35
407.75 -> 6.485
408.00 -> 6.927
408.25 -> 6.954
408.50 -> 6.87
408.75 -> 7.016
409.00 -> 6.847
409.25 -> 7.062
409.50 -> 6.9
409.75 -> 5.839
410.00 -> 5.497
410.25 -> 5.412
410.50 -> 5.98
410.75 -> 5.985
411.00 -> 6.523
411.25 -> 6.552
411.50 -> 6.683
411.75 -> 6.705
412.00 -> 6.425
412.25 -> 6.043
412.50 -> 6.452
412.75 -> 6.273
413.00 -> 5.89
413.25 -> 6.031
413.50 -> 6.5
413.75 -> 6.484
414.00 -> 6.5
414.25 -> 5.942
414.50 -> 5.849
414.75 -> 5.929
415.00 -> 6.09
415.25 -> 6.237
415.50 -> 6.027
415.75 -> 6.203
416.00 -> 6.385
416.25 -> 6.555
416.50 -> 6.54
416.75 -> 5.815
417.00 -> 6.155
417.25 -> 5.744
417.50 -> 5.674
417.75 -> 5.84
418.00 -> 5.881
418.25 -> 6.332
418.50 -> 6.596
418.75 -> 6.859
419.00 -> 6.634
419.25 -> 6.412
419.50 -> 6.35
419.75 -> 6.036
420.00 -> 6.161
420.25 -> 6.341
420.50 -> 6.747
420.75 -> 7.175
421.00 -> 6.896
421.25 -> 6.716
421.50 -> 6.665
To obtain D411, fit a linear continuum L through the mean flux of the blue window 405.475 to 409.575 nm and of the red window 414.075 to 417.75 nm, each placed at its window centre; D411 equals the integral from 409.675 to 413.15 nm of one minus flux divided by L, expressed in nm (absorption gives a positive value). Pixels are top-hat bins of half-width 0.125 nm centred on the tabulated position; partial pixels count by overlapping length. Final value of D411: 0.07 nm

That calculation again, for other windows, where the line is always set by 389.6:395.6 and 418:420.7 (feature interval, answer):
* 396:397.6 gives 0.56 nm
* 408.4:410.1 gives -0.36 nm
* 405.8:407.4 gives -0.28 nm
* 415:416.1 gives -0.02 nm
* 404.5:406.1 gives -0.37 nm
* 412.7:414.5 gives -0.10 nm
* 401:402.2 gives -0.48 nm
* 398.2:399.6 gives -0.34 nm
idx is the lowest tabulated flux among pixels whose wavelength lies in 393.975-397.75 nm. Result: 1.814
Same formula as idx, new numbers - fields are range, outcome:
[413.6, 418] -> 5.674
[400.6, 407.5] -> 5.372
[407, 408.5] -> 5.815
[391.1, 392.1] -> 4.016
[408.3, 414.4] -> 5.412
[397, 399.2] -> 2.171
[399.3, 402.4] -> 5.94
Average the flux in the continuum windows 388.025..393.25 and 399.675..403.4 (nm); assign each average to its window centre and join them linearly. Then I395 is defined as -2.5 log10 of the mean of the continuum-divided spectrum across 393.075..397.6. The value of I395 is 0.48 mag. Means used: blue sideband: 3.95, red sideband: 6.55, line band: 3.24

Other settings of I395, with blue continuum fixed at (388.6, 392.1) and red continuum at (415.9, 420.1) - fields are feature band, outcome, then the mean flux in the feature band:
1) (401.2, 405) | -0.22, 6.47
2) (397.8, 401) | -0.18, 5.95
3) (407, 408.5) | -0.19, 6.62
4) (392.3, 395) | 0.49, 2.98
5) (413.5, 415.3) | -0.03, 6.17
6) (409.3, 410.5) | -0.05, 5.99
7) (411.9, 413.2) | -0.06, 6.2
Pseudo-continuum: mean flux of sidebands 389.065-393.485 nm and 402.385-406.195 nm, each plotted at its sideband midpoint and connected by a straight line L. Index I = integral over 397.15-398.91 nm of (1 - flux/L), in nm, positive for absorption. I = 0.162 nm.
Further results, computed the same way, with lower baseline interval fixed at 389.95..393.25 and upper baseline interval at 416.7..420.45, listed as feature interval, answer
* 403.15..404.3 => -0.302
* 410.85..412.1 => -0.213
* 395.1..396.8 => 0.317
